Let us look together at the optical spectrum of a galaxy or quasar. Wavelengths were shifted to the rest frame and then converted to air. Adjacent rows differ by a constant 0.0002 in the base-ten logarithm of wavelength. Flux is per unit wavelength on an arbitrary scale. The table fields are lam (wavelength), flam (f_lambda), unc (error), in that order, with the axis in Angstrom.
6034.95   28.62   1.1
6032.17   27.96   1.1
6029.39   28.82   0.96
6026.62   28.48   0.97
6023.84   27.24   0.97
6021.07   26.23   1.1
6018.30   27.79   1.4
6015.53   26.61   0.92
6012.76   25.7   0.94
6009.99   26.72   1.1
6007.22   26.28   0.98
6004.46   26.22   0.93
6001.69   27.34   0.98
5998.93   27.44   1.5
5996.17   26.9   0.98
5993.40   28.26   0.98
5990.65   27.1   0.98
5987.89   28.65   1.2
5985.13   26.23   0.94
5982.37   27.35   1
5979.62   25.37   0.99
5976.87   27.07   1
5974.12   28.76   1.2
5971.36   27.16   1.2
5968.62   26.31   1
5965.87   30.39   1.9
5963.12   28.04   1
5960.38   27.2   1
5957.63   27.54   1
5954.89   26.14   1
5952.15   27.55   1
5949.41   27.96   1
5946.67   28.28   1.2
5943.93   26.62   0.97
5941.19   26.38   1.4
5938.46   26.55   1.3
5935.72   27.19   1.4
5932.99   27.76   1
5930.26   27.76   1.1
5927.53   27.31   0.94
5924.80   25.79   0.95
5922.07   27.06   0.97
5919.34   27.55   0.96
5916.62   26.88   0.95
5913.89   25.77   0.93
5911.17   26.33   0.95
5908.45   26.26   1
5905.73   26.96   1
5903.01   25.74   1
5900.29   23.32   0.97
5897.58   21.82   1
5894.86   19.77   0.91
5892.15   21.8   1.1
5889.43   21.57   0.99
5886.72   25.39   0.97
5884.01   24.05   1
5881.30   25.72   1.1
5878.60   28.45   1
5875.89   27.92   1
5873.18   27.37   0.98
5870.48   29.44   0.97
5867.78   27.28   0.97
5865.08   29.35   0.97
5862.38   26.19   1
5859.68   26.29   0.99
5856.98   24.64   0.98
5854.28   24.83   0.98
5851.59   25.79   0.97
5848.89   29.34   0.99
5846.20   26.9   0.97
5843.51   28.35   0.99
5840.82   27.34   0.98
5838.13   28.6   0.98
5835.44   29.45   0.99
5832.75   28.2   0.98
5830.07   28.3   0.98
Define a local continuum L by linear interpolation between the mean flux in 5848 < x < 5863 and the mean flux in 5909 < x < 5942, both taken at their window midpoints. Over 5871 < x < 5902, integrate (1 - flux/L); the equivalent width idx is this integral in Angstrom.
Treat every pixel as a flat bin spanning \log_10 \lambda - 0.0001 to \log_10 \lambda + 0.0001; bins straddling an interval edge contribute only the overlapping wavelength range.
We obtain 2.3 Angstrom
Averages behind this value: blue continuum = 26.1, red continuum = 26.9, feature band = 24.4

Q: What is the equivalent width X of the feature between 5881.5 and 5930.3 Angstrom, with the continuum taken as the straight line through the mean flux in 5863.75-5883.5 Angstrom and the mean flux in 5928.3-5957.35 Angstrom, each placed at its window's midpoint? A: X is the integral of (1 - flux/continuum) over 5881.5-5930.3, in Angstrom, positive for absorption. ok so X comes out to 4.4 Angstrom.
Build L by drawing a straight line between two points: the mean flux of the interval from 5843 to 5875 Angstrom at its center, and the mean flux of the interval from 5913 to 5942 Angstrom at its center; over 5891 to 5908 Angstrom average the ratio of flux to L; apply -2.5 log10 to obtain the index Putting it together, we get 0.15 mag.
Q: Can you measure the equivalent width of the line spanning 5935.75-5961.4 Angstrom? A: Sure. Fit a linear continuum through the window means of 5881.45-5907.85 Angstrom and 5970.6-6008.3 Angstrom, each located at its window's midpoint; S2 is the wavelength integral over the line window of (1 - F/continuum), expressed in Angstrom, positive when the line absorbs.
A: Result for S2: -1.5 Angstrom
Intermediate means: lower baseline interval 23.6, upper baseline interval 27.2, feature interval 27.1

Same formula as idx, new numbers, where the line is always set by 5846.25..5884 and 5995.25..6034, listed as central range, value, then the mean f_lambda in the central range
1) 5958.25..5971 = -0.4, 27.9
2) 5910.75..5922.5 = 0.1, 26.7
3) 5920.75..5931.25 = 0.0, 26.9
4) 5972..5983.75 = 0.0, 27.1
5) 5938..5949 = 0.0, 27.1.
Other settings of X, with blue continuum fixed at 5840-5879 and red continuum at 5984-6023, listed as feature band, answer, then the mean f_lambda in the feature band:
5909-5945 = 0.40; 26.8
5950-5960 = -0.03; 27.2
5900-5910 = 0.50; 25.8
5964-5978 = -0.47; 27.9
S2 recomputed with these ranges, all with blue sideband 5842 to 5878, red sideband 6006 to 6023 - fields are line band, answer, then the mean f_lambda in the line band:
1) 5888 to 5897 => 1.97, 21.1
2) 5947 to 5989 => -1.07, 27.5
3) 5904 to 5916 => 0.30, 26.3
